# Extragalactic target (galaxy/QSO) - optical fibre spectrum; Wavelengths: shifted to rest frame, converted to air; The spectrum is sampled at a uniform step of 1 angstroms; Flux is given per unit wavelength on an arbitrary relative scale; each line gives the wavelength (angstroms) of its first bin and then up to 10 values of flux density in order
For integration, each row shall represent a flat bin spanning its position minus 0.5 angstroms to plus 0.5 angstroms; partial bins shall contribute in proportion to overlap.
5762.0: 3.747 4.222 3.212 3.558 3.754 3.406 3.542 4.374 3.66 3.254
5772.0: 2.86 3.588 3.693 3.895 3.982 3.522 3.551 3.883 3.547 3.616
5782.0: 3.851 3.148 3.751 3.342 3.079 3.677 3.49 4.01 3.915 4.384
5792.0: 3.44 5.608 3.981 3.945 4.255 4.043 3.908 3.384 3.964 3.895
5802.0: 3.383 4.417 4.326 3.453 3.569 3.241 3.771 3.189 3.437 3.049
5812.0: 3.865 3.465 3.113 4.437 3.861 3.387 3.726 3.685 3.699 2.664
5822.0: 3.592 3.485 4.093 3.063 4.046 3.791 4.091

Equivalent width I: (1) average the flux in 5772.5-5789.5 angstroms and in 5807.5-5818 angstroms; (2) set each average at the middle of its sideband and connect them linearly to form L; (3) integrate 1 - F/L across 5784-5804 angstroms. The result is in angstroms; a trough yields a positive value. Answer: -1.7 angstroms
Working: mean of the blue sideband 3.62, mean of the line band 3.91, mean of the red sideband 3.57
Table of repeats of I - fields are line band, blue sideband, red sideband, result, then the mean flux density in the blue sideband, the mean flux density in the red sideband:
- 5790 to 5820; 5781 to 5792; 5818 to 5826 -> -1.79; 3.65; 3.52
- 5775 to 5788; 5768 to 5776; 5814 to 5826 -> 0.15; 3.64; 3.61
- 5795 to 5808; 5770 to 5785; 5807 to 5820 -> -0.90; 3.58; 3.57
